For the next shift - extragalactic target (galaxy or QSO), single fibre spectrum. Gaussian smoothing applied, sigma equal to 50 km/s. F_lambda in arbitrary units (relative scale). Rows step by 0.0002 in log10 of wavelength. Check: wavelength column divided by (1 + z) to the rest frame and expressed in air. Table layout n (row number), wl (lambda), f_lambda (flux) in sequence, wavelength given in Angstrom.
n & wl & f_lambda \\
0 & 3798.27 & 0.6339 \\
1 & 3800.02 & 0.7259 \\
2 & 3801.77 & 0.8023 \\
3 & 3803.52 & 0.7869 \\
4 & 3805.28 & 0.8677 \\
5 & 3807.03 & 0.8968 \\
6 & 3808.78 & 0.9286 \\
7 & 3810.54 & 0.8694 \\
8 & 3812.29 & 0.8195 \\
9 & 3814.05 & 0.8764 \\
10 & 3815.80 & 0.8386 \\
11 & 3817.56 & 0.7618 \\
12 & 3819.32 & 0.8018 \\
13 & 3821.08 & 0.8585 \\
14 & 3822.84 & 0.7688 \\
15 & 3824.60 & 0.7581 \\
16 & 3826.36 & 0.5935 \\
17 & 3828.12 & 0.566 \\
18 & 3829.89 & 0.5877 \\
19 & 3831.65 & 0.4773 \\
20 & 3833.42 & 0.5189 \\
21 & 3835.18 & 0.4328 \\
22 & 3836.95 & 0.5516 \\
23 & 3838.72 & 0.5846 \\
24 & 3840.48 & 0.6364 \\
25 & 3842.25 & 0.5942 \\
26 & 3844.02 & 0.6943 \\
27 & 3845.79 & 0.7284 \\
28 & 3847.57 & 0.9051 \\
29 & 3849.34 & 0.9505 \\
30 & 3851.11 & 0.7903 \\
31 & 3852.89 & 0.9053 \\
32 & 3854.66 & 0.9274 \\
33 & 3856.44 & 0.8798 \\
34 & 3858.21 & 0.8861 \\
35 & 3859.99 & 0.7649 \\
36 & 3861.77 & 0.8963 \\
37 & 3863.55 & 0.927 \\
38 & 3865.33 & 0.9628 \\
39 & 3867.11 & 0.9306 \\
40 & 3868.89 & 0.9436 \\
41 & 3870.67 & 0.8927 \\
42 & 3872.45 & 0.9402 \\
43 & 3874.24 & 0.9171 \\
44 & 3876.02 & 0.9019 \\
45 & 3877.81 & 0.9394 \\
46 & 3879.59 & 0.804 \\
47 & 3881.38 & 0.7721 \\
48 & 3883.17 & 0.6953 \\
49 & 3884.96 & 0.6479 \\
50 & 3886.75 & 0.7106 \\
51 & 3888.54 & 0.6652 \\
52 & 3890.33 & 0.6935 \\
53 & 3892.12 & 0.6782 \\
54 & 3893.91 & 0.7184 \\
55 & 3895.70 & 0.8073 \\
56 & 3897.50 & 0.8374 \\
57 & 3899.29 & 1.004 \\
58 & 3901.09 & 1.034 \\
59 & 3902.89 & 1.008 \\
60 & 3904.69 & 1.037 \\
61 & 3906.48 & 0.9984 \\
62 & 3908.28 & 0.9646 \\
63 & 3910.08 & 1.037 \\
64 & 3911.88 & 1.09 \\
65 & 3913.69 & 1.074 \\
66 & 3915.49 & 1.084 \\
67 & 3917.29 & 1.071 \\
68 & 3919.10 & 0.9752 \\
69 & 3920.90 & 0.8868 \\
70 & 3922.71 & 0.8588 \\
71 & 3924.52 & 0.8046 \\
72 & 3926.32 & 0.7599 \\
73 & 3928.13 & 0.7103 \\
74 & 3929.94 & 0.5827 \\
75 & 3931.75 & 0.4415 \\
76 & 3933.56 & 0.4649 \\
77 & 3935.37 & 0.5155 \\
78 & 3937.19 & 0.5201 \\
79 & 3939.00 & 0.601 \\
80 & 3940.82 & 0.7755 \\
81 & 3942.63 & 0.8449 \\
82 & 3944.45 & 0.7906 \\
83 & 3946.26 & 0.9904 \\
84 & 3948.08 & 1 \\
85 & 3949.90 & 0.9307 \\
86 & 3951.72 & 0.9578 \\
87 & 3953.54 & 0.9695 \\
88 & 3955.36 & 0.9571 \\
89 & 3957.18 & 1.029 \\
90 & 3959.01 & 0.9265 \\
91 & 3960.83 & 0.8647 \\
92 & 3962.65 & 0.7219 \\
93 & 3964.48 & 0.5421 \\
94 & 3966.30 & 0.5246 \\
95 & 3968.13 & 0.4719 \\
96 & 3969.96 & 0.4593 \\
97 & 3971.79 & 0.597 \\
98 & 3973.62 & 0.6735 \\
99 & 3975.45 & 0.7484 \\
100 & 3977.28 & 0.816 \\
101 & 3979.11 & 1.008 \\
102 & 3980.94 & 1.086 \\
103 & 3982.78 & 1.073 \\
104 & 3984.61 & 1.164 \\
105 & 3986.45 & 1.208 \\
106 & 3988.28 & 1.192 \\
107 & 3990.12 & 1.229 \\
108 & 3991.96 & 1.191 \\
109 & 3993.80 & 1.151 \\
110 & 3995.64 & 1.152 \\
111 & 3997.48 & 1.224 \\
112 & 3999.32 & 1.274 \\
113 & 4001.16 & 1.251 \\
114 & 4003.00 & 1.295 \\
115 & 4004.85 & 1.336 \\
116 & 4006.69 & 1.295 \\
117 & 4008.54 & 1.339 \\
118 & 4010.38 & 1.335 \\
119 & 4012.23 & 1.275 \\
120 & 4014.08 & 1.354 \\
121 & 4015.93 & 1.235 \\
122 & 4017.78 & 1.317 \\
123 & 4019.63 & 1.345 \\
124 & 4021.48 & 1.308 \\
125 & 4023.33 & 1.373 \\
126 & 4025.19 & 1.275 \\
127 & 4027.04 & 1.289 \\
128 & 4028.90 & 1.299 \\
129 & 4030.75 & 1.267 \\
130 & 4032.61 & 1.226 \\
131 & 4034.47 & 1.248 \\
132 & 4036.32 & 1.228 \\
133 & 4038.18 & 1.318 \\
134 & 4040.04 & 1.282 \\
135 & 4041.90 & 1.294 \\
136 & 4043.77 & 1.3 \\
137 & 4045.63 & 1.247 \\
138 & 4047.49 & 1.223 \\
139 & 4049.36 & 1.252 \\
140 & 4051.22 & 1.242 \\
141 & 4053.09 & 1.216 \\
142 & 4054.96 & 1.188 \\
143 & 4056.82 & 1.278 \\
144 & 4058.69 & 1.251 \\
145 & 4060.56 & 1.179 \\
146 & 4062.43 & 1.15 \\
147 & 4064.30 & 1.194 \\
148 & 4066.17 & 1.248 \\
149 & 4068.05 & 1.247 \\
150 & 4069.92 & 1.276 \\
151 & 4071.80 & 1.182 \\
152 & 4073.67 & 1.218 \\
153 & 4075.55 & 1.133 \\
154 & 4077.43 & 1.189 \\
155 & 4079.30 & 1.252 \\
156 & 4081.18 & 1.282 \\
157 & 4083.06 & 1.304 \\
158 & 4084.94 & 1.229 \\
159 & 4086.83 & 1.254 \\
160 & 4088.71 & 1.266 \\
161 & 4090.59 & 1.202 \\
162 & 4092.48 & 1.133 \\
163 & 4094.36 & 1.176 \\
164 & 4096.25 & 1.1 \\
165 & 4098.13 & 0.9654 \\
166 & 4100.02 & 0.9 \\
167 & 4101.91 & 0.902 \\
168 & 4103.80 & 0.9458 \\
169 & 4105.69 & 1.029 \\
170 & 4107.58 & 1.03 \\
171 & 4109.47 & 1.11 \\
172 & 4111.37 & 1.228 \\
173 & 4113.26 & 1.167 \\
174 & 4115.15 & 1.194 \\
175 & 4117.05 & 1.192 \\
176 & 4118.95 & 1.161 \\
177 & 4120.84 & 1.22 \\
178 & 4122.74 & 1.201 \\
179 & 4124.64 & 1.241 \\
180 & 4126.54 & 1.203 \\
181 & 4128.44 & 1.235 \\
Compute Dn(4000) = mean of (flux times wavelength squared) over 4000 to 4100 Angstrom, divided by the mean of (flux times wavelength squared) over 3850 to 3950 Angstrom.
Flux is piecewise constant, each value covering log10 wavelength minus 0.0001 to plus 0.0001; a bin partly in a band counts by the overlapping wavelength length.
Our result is 1.59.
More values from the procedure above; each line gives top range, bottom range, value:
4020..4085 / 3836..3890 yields 1.70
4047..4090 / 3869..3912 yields 1.55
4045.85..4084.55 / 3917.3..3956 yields 1.67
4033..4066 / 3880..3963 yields 1.58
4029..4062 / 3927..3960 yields 1.69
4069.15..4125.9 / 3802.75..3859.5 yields 1.76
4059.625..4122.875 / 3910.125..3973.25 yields 1.58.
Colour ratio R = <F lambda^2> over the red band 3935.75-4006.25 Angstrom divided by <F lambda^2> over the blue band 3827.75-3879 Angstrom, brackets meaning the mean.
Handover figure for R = 1.27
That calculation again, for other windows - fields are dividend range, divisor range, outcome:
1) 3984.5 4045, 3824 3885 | 1.79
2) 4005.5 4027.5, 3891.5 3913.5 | 1.47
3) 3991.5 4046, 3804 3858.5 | 1.88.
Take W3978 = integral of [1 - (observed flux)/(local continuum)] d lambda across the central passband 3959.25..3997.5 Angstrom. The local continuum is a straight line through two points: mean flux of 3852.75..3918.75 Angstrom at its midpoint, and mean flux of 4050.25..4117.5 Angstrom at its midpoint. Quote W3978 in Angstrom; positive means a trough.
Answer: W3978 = 4.6 Angstrom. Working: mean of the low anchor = 0.894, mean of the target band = 0.903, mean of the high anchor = 1.17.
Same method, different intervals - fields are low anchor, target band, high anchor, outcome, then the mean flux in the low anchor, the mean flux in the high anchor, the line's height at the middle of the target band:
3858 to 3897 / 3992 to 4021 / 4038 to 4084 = -4.24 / 0.821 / 1.24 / 1.11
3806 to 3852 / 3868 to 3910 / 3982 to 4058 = 1.65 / 0.723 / 1.26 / 0.891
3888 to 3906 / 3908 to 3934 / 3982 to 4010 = 2.26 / 0.856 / 1.23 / 0.946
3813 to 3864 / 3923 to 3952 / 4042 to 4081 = 6.92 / 0.739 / 1.23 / 0.955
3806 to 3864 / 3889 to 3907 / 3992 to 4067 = 0.94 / 0.756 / 1.26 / 0.92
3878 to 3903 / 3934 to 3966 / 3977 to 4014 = 6.77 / 0.789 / 1.21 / 1.02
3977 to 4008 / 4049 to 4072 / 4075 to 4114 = -1.49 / 1.18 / 1.13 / 1.15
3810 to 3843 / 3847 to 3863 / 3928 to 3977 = -4.43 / 0.677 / 0.728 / 0.688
